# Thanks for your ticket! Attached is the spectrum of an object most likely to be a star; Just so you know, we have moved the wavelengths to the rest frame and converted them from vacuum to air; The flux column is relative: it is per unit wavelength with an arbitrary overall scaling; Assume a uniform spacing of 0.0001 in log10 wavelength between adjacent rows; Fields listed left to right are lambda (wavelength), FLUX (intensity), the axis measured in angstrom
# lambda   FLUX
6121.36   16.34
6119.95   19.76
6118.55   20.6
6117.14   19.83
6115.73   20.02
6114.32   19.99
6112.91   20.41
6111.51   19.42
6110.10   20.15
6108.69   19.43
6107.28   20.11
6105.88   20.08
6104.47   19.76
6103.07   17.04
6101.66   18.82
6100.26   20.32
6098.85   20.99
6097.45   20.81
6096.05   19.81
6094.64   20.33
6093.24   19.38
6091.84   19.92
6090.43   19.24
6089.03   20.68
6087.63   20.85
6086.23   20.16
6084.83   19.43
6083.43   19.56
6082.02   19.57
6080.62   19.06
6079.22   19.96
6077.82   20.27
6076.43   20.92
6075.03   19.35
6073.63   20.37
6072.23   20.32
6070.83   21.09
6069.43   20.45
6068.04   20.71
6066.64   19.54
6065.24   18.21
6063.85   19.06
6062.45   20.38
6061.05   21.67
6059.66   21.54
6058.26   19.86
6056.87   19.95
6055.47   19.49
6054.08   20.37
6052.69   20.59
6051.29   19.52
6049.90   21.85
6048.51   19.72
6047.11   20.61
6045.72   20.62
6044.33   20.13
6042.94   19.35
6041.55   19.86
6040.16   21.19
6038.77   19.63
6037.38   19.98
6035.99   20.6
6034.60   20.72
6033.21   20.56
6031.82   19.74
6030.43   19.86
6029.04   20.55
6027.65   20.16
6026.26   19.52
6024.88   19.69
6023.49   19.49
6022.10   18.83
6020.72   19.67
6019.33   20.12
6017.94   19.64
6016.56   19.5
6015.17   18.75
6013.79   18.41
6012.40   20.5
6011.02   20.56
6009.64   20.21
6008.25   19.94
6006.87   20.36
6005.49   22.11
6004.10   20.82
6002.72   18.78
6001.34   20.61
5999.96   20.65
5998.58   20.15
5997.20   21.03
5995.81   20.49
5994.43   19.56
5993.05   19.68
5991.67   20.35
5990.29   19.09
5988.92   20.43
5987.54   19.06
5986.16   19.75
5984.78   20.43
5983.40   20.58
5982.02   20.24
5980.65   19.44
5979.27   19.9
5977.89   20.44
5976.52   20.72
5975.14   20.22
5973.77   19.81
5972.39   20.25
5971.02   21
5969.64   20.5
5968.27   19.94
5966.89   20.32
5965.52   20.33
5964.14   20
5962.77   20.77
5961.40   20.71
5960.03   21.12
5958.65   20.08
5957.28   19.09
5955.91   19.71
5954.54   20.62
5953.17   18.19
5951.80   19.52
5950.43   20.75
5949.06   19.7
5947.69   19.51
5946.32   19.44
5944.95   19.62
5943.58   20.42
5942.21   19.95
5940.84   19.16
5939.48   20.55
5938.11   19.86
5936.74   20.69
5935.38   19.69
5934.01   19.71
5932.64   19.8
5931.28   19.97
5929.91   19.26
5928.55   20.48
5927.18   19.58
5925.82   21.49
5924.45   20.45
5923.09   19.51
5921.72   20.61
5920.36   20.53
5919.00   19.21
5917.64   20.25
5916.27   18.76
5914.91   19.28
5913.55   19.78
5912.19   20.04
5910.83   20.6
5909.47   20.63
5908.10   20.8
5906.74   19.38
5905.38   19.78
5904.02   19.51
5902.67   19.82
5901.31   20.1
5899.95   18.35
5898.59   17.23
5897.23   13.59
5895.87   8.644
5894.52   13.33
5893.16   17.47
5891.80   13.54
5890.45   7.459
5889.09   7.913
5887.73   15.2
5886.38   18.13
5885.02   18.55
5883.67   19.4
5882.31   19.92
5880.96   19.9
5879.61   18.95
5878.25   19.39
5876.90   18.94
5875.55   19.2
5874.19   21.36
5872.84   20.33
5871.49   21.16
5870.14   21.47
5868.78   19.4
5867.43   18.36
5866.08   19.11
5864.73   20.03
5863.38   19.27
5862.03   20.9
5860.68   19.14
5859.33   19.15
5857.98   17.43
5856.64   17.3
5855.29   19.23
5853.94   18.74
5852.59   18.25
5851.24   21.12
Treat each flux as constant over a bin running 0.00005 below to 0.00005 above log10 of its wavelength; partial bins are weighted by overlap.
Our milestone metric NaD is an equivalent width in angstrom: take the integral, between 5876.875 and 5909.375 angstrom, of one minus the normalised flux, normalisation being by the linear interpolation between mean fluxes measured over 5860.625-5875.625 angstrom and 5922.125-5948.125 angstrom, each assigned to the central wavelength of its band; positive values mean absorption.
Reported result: 5.02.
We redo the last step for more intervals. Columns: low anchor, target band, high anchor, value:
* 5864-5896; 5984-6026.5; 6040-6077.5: -1.1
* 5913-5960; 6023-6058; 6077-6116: -0.5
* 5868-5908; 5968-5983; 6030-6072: -1.0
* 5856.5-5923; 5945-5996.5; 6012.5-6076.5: -2.2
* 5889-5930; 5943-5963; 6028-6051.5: -1.2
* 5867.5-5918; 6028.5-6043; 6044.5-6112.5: -0.5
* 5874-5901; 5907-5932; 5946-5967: -2.9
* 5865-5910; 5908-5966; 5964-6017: -3.4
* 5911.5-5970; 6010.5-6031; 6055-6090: 0.4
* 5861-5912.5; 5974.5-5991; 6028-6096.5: -0.7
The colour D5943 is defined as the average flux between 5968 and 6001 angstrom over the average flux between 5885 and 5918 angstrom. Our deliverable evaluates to 1.18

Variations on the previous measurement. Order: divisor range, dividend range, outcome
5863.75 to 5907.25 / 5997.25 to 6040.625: 1.14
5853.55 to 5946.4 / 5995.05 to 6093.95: 1.07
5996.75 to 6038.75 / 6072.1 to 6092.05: 1.00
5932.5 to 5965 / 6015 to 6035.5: 0.99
